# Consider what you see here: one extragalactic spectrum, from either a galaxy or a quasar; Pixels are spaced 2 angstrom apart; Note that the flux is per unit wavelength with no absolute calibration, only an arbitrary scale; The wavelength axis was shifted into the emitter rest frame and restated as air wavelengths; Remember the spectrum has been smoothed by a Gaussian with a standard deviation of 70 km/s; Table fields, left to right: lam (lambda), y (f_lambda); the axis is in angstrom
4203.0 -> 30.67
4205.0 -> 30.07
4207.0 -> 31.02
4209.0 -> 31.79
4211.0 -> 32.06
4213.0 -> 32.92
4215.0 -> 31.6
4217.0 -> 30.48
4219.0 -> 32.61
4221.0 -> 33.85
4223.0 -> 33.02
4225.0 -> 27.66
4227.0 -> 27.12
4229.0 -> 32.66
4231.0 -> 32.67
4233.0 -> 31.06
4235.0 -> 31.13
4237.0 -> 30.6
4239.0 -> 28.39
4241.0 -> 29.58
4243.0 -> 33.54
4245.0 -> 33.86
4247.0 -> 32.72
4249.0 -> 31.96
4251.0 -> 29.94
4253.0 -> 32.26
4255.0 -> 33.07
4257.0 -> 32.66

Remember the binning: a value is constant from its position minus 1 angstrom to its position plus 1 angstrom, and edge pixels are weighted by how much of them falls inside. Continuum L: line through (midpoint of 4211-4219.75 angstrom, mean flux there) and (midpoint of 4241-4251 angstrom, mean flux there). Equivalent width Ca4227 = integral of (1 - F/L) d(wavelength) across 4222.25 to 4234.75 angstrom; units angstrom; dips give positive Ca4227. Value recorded 0.6 angstrom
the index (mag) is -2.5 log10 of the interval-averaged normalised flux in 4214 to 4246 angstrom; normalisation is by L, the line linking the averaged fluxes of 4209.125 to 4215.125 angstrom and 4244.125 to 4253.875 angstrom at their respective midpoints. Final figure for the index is 0.03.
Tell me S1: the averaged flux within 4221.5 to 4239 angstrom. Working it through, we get 30.7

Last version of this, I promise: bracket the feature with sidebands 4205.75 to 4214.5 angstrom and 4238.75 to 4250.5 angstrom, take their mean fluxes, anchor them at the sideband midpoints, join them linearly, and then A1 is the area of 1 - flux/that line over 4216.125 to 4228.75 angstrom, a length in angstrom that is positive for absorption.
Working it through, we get 0.4 angstrom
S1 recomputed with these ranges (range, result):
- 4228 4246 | 31.5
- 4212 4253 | 31.4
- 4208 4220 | 31.9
